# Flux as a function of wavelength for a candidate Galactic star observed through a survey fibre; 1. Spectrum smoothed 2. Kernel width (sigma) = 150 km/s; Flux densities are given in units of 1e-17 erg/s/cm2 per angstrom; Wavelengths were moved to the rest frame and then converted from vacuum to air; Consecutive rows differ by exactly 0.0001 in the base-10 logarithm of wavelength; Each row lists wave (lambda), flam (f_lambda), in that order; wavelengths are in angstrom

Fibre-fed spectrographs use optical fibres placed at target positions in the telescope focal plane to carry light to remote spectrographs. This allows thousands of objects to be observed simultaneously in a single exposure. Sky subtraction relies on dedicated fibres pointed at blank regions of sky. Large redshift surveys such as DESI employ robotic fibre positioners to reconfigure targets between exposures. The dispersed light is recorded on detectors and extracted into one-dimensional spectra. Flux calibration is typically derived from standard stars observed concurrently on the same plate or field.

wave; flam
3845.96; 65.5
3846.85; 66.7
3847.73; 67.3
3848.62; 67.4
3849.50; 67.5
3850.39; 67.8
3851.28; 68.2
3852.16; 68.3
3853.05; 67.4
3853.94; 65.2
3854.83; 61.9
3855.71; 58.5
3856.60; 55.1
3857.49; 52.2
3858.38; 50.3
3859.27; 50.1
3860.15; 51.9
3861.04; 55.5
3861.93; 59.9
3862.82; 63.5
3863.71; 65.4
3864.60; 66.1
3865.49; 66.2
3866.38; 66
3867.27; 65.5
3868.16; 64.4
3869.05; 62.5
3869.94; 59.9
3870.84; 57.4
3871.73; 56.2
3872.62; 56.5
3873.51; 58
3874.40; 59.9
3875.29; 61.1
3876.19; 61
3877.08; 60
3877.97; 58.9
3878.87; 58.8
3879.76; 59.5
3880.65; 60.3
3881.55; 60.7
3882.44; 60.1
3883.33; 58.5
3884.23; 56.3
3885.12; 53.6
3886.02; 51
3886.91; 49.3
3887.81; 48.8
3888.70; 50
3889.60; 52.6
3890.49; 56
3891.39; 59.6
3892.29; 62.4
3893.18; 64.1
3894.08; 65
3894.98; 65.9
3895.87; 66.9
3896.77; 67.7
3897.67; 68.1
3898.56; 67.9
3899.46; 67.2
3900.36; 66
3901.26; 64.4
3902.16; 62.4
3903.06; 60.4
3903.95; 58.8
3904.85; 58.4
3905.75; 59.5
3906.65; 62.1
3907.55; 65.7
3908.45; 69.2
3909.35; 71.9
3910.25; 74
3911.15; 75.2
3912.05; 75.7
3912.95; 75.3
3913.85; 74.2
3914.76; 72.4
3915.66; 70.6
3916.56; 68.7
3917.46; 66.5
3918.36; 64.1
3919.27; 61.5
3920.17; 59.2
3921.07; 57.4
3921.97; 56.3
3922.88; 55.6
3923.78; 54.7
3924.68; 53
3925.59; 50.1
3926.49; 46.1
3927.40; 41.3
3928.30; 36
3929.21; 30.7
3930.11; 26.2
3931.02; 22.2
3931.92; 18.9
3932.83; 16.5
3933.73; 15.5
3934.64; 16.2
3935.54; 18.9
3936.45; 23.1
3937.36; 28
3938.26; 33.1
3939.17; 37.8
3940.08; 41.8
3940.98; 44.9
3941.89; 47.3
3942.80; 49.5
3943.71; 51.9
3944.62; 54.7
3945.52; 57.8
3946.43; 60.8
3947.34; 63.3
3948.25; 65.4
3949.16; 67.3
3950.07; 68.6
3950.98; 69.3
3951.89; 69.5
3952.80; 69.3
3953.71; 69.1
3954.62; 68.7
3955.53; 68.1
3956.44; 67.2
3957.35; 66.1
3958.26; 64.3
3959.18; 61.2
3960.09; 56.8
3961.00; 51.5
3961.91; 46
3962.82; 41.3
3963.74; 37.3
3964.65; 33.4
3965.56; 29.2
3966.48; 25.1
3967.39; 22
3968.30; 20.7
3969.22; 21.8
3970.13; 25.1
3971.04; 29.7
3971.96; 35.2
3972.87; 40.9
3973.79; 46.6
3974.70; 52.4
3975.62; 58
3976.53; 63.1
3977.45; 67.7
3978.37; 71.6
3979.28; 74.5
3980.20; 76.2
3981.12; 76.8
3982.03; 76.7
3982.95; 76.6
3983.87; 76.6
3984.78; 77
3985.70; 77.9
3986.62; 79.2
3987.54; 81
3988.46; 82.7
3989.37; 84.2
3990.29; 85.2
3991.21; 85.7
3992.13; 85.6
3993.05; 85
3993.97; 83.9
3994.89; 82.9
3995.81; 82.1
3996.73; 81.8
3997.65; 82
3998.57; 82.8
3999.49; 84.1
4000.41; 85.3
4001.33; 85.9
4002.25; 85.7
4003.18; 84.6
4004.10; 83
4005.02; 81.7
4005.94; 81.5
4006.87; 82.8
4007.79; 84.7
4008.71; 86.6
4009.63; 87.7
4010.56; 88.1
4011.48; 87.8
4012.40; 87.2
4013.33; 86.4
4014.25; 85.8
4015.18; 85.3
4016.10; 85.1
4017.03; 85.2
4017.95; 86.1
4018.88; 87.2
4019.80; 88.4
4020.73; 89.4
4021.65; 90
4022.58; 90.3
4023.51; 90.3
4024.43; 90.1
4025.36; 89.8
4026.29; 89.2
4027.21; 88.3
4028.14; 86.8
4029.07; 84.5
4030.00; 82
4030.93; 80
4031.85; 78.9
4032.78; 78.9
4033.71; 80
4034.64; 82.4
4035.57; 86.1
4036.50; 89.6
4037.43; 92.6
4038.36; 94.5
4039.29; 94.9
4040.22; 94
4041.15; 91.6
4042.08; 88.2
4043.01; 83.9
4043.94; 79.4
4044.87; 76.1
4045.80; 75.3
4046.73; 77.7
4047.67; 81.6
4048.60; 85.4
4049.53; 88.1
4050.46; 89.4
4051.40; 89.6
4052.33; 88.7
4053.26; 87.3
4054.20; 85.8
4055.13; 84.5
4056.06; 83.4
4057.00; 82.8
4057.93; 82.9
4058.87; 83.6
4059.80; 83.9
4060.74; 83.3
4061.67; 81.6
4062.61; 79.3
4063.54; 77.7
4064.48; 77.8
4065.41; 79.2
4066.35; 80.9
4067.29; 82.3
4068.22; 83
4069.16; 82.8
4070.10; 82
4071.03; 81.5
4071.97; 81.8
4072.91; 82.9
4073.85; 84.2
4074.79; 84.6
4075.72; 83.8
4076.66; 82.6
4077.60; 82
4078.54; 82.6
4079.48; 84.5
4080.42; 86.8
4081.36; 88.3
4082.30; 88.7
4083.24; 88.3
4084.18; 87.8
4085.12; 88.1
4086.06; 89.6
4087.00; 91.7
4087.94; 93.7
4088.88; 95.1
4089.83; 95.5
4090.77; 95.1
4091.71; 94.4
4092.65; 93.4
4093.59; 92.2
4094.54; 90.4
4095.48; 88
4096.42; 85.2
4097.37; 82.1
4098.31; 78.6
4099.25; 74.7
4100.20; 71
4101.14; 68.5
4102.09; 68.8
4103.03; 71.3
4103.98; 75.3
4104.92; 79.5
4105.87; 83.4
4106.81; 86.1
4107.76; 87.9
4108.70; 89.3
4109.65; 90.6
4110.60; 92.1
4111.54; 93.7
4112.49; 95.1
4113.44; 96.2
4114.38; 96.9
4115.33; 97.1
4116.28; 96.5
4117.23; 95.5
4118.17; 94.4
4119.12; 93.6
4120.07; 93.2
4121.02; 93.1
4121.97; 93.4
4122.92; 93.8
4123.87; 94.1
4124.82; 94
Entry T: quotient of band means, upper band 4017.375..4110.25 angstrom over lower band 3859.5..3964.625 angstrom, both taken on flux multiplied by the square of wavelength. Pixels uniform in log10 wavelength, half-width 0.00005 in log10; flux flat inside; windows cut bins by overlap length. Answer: 1.63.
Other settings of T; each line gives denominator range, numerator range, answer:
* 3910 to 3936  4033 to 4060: 1.83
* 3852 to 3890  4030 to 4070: 1.57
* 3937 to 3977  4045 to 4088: 1.79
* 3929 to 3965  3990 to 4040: 1.86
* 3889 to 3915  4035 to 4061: 1.41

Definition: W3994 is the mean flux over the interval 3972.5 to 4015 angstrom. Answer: 79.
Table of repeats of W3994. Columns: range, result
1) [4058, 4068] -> 81.1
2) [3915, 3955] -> 48.9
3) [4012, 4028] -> 87.9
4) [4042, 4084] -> 83.3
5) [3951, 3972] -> 47.6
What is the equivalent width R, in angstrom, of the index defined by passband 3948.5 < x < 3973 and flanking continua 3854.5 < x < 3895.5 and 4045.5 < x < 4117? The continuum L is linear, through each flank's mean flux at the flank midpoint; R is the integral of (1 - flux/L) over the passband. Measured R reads 7.10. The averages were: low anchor 58.6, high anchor 85.3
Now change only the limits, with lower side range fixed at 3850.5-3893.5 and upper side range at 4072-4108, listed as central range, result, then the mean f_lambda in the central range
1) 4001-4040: -4.96 angstrom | 86.4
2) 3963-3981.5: 6.75 angstrom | 45.2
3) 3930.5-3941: 6.47 angstrom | 25.7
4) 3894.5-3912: -0.92 angstrom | 66.1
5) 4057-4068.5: 0.04 angstrom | 81.4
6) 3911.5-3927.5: 0.70 angstrom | 61.8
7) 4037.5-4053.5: -1.37 angstrom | 86.4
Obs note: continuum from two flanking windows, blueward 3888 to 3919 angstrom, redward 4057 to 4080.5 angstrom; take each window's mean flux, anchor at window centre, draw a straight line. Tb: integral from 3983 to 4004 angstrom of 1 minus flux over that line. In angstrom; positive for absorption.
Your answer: -2.3 angstrom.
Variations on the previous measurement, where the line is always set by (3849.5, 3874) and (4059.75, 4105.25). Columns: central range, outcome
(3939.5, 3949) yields 2.1 angstrom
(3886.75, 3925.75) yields 1.3 angstrom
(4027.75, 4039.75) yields -1.0 angstrom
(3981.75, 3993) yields -1.1 angstrom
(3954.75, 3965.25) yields 2.5 angstrom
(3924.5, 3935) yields 5.8 angstrom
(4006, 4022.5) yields -2.1 angstrom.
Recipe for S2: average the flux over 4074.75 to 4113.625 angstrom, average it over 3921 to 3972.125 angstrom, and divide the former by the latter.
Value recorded 1.92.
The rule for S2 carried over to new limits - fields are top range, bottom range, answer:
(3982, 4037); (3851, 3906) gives 1.40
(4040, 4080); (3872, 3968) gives 1.52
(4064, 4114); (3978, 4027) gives 1.02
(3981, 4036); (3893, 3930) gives 1.36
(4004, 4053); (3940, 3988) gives 1.52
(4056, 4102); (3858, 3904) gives 1.41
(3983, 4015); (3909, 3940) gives 1.73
